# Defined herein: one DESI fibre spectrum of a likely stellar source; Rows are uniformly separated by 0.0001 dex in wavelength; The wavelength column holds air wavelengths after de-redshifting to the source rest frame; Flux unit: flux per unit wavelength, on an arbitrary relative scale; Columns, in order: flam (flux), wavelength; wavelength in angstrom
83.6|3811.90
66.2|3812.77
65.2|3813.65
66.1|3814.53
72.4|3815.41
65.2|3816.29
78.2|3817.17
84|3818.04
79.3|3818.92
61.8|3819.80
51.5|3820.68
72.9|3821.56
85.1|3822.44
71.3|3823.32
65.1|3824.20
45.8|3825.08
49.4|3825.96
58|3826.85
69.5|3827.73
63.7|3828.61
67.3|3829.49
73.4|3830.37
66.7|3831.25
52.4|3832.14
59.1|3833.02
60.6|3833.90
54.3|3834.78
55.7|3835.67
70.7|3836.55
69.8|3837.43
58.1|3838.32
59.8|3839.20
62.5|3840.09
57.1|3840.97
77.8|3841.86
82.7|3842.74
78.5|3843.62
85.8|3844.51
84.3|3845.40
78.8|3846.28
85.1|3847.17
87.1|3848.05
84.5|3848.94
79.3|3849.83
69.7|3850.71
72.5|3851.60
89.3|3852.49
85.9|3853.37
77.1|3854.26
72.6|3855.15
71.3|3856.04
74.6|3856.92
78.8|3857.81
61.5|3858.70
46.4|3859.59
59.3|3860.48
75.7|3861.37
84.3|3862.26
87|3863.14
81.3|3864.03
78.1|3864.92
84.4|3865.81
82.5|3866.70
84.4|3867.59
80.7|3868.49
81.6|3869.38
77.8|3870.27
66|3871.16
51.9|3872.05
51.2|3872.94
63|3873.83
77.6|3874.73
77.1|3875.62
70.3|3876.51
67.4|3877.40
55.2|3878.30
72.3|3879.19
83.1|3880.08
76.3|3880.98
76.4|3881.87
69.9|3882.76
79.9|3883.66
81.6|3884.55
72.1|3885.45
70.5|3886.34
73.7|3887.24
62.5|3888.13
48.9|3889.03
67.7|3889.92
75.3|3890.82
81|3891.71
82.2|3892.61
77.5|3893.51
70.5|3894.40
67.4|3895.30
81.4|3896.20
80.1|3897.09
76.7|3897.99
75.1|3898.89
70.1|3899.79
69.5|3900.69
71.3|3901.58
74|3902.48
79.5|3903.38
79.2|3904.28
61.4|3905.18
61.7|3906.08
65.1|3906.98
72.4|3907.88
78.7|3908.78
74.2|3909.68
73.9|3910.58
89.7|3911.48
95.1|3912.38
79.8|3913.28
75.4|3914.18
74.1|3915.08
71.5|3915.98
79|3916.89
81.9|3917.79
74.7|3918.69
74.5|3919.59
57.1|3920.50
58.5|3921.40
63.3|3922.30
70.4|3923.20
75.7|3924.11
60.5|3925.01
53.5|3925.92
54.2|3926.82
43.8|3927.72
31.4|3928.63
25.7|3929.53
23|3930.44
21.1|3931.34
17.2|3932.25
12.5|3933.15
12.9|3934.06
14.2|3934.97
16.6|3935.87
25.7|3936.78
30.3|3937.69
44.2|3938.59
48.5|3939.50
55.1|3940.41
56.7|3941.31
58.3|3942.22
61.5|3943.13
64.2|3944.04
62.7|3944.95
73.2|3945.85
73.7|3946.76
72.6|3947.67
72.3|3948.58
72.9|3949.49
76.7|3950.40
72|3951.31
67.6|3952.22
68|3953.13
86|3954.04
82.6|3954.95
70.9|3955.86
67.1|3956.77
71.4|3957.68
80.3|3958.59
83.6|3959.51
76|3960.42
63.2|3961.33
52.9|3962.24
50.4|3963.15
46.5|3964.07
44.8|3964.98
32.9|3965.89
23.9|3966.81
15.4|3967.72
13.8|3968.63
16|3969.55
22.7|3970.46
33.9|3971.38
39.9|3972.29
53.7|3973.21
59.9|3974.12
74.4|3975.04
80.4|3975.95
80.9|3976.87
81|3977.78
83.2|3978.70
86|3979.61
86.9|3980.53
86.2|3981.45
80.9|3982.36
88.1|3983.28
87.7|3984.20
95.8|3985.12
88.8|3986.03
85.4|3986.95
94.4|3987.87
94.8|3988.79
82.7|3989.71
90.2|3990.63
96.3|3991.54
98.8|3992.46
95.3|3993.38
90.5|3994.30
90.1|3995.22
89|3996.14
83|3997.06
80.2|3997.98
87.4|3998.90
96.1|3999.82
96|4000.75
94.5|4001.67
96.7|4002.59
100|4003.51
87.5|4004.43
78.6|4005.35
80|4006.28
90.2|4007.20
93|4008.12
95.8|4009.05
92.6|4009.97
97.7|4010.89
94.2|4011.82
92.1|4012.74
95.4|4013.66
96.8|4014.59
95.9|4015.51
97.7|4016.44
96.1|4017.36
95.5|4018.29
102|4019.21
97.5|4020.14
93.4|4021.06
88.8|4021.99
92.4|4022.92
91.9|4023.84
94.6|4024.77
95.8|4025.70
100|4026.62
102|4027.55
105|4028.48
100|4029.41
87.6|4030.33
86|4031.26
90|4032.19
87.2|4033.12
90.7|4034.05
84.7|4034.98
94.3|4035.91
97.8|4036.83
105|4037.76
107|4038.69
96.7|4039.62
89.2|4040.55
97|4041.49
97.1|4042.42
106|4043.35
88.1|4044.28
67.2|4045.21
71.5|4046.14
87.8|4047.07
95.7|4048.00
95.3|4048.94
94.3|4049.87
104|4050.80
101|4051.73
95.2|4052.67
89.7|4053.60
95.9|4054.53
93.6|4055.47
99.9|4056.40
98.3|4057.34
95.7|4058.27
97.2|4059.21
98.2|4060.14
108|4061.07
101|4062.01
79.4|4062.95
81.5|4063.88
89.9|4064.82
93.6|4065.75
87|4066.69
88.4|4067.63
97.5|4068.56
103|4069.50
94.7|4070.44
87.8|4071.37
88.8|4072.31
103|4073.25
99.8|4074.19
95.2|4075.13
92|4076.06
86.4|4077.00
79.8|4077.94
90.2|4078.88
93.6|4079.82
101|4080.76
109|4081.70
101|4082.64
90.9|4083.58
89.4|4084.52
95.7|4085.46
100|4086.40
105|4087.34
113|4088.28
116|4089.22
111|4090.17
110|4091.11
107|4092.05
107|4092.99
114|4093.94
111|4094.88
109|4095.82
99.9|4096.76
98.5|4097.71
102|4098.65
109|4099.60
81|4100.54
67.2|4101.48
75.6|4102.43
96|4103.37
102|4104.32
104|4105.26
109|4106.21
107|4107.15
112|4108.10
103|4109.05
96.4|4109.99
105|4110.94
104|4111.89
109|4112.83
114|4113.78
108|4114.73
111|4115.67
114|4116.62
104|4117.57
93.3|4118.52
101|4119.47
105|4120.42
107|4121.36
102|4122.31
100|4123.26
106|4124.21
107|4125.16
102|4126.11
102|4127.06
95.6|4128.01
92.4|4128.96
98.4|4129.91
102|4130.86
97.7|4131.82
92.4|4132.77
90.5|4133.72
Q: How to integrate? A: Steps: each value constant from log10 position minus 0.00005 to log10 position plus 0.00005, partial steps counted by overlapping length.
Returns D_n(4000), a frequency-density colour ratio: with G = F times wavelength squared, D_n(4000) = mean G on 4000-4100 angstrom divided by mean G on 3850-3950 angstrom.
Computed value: 1.6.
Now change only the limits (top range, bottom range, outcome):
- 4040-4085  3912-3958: 1.73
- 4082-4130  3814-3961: 1.69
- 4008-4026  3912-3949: 1.84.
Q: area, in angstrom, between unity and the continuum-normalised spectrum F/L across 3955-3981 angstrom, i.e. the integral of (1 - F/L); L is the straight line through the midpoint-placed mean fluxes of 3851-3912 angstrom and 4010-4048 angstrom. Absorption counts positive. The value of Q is 8.6 angstrom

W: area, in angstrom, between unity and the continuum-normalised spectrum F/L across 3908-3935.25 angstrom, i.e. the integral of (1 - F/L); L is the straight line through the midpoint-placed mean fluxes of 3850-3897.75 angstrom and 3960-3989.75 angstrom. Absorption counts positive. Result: 4.5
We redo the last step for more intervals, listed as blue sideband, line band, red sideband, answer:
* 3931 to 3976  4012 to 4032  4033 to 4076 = -3.78 angstrom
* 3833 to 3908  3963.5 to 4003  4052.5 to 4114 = 6.17 angstrom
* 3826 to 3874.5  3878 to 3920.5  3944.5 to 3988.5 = -2.87 angstrom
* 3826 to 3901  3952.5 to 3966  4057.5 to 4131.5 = 2.82 angstrom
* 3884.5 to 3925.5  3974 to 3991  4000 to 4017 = 0.57 angstrom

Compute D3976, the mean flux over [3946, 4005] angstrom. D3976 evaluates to 73.4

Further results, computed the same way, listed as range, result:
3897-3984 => 60.8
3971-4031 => 88.7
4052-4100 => 98.1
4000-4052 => 93.8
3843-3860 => 77.1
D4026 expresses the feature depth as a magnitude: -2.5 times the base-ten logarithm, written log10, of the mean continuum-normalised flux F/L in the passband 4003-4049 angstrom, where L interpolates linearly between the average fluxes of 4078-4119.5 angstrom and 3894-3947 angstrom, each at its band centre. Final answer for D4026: -0.10 mag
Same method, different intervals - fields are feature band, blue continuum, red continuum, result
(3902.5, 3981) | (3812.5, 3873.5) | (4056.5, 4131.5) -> 0.36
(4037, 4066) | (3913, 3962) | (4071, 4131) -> -0.08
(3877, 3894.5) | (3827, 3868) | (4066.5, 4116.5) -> 0.07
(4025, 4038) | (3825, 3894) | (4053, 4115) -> -0.03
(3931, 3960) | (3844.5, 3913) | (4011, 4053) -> 0.43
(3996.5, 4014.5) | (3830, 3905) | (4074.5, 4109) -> -0.02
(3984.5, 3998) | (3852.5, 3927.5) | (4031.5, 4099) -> -0.05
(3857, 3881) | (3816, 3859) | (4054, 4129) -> 0.02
